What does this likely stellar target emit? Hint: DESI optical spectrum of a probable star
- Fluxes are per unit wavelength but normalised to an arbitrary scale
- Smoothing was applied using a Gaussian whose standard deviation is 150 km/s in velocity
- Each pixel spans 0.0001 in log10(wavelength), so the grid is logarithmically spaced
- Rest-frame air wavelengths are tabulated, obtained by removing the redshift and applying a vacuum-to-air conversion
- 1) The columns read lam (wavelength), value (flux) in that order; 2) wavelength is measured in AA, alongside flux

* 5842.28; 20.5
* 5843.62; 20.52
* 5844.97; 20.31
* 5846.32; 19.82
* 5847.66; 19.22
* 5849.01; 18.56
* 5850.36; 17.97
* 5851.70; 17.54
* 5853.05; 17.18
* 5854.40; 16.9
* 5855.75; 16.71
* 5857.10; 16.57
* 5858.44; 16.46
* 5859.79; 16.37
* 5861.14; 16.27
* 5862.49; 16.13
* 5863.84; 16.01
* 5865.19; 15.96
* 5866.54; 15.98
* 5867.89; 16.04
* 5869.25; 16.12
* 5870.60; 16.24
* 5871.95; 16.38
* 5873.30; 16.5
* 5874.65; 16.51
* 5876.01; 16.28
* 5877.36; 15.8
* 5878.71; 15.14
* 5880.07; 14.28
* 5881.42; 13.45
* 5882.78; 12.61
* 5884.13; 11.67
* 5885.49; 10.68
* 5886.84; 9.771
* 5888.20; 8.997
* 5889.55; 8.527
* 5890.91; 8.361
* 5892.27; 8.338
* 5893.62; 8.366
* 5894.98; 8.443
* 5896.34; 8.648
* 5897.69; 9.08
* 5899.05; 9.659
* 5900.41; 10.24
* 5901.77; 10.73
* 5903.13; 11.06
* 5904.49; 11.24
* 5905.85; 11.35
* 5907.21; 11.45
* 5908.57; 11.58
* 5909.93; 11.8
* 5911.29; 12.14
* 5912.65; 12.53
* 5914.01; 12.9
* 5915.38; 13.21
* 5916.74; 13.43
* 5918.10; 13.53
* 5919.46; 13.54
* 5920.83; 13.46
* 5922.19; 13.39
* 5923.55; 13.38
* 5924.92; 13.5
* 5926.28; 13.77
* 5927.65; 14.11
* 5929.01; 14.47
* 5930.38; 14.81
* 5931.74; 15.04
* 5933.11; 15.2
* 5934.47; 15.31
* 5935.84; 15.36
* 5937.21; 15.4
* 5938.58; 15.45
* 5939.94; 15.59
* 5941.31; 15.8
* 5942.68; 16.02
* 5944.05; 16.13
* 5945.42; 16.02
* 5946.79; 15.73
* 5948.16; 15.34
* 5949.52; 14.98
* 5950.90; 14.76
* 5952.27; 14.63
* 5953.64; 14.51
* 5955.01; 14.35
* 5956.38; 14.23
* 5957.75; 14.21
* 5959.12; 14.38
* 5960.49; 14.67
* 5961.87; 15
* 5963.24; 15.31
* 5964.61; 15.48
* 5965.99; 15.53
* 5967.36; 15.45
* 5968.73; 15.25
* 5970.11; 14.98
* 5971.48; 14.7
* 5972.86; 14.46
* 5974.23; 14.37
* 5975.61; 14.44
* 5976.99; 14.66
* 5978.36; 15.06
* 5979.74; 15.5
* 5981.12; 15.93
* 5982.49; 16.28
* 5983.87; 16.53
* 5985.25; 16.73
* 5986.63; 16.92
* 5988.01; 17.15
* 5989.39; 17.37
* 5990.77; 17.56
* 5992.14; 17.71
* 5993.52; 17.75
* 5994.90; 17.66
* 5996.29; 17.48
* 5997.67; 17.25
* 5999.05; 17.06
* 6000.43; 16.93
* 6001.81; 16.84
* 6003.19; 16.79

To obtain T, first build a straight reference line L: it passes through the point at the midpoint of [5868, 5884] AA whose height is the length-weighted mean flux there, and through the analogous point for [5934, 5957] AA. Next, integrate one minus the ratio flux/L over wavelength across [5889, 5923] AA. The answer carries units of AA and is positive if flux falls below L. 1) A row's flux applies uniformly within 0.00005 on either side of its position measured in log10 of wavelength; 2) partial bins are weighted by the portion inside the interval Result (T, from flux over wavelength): 9.3 AA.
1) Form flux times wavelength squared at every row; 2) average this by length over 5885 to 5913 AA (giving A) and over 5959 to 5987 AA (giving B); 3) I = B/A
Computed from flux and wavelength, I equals 1.55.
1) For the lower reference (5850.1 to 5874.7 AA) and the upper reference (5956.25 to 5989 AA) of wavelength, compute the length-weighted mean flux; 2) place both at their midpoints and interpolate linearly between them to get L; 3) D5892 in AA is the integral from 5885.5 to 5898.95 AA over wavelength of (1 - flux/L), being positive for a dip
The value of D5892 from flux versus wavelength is 6.1 AA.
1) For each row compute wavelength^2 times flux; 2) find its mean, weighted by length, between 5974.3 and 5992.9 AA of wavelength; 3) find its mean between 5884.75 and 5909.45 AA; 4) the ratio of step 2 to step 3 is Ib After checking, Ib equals 1.7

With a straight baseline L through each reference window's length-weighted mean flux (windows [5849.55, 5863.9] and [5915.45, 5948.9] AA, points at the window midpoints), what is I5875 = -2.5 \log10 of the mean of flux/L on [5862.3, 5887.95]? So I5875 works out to 0.11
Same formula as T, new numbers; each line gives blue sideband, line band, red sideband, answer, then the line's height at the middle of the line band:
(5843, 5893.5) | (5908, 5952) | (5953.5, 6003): 3.6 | 15.6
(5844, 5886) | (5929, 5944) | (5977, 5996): 1.0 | 16.5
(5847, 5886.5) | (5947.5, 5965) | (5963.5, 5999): 1.4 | 16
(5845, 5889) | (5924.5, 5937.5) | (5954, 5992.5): 0.7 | 15.6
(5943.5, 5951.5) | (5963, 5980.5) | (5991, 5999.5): 1.6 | 16.5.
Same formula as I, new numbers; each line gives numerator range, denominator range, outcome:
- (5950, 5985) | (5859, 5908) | 1.21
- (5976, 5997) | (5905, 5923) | 1.35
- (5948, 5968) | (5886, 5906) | 1.60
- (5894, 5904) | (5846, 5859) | 0.56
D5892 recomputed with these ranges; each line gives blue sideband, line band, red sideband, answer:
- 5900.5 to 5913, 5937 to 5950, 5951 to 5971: -1.81 AA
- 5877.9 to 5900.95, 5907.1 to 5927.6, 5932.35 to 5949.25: 0.38 AA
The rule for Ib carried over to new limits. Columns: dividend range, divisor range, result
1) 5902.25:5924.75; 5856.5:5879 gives 0.78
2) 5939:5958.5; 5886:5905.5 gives 1.64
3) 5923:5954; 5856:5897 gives 1.13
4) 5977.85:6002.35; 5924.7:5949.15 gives 1.13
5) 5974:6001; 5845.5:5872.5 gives 1.02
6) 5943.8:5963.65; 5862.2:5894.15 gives 1.14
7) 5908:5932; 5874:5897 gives 1.17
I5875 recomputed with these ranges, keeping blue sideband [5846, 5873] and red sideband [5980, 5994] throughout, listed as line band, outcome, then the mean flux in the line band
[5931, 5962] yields 0.121 mag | 15.1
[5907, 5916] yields 0.349 mag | 12.3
